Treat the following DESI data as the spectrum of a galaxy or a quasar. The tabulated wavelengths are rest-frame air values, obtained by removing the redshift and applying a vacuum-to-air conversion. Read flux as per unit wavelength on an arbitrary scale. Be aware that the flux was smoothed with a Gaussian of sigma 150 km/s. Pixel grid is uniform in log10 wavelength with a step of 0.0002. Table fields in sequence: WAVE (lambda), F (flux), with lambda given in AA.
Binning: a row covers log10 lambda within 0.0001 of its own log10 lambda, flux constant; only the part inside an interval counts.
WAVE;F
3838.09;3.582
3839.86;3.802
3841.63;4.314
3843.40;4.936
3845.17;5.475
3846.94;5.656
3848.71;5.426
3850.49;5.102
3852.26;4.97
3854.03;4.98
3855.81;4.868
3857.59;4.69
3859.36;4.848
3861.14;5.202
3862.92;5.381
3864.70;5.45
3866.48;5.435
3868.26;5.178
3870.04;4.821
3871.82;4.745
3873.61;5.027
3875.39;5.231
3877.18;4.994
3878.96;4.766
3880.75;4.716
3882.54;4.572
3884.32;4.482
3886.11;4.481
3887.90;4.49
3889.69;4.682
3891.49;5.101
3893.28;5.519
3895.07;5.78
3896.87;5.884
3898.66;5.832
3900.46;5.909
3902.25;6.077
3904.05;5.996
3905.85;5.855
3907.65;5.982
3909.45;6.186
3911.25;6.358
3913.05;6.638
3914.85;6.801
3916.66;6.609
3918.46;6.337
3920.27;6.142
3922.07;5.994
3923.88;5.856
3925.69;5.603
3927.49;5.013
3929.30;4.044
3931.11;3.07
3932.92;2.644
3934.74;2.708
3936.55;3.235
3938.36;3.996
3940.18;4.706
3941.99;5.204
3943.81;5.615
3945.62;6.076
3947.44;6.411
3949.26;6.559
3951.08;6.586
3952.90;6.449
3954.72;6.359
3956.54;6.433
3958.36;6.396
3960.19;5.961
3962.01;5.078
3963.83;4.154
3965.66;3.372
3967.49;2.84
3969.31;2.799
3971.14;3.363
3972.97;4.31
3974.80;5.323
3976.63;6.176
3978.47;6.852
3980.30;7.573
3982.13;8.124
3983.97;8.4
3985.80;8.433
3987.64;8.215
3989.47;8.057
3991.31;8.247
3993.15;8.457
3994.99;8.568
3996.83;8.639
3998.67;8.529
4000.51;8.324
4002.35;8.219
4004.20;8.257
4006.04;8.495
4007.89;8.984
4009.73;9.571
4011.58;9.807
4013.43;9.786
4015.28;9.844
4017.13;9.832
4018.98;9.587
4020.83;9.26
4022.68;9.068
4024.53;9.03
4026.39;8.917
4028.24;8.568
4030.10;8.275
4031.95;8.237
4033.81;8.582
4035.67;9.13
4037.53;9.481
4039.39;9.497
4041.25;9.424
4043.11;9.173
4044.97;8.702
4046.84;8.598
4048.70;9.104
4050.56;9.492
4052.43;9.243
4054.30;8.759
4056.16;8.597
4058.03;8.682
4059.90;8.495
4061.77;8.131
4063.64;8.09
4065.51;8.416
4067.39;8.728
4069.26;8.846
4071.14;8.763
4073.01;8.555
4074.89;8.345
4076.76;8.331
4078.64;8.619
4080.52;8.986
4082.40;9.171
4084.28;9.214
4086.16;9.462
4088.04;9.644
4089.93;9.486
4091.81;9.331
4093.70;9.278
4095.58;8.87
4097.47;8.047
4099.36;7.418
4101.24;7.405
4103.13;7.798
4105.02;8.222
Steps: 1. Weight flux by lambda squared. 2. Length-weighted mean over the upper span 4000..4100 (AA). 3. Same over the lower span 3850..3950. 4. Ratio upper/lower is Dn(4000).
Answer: 1.8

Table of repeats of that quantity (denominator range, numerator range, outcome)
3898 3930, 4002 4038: 1.60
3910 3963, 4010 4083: 1.72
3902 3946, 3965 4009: 1.38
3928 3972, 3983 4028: 1.91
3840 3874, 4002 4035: 1.94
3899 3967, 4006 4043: 1.76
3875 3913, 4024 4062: 1.77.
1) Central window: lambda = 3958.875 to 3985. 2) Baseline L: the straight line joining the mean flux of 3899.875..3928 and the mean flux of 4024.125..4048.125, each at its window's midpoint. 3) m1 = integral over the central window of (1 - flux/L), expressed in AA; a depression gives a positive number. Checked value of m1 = 7.4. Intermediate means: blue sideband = 6.1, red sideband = 8.89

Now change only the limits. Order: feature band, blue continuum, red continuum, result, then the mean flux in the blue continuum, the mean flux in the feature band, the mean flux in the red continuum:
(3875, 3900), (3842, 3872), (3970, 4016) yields 3.1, 5.12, 5.05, 7.91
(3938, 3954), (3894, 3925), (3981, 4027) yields 3.1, 6.12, 5.8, 8.82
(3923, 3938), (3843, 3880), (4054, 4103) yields 5.3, 5.1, 4.02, 8.66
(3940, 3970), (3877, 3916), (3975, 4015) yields 7.4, 5.52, 5.39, 8.34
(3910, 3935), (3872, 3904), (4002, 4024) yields 3.5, 5.16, 5.35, 9.25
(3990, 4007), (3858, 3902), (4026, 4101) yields -2.1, 5.12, 8.41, 8.8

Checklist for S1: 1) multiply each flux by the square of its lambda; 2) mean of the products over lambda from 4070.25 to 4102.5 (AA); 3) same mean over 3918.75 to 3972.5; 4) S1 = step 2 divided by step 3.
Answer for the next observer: 1.90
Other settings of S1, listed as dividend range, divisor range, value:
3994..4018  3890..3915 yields 1.59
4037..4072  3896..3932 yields 1.63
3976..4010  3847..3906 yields 1.69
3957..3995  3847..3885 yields 1.30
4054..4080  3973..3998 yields 1.16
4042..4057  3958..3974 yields 2.24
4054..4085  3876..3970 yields 1.76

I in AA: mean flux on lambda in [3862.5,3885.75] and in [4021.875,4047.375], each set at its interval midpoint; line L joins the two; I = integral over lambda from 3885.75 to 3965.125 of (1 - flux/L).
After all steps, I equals 9.0 AA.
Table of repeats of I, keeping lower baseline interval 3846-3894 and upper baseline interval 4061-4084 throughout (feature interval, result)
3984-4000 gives -2.7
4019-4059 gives -4.8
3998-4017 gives -4.0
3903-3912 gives -0.7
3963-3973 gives 5.0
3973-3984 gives 0.3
